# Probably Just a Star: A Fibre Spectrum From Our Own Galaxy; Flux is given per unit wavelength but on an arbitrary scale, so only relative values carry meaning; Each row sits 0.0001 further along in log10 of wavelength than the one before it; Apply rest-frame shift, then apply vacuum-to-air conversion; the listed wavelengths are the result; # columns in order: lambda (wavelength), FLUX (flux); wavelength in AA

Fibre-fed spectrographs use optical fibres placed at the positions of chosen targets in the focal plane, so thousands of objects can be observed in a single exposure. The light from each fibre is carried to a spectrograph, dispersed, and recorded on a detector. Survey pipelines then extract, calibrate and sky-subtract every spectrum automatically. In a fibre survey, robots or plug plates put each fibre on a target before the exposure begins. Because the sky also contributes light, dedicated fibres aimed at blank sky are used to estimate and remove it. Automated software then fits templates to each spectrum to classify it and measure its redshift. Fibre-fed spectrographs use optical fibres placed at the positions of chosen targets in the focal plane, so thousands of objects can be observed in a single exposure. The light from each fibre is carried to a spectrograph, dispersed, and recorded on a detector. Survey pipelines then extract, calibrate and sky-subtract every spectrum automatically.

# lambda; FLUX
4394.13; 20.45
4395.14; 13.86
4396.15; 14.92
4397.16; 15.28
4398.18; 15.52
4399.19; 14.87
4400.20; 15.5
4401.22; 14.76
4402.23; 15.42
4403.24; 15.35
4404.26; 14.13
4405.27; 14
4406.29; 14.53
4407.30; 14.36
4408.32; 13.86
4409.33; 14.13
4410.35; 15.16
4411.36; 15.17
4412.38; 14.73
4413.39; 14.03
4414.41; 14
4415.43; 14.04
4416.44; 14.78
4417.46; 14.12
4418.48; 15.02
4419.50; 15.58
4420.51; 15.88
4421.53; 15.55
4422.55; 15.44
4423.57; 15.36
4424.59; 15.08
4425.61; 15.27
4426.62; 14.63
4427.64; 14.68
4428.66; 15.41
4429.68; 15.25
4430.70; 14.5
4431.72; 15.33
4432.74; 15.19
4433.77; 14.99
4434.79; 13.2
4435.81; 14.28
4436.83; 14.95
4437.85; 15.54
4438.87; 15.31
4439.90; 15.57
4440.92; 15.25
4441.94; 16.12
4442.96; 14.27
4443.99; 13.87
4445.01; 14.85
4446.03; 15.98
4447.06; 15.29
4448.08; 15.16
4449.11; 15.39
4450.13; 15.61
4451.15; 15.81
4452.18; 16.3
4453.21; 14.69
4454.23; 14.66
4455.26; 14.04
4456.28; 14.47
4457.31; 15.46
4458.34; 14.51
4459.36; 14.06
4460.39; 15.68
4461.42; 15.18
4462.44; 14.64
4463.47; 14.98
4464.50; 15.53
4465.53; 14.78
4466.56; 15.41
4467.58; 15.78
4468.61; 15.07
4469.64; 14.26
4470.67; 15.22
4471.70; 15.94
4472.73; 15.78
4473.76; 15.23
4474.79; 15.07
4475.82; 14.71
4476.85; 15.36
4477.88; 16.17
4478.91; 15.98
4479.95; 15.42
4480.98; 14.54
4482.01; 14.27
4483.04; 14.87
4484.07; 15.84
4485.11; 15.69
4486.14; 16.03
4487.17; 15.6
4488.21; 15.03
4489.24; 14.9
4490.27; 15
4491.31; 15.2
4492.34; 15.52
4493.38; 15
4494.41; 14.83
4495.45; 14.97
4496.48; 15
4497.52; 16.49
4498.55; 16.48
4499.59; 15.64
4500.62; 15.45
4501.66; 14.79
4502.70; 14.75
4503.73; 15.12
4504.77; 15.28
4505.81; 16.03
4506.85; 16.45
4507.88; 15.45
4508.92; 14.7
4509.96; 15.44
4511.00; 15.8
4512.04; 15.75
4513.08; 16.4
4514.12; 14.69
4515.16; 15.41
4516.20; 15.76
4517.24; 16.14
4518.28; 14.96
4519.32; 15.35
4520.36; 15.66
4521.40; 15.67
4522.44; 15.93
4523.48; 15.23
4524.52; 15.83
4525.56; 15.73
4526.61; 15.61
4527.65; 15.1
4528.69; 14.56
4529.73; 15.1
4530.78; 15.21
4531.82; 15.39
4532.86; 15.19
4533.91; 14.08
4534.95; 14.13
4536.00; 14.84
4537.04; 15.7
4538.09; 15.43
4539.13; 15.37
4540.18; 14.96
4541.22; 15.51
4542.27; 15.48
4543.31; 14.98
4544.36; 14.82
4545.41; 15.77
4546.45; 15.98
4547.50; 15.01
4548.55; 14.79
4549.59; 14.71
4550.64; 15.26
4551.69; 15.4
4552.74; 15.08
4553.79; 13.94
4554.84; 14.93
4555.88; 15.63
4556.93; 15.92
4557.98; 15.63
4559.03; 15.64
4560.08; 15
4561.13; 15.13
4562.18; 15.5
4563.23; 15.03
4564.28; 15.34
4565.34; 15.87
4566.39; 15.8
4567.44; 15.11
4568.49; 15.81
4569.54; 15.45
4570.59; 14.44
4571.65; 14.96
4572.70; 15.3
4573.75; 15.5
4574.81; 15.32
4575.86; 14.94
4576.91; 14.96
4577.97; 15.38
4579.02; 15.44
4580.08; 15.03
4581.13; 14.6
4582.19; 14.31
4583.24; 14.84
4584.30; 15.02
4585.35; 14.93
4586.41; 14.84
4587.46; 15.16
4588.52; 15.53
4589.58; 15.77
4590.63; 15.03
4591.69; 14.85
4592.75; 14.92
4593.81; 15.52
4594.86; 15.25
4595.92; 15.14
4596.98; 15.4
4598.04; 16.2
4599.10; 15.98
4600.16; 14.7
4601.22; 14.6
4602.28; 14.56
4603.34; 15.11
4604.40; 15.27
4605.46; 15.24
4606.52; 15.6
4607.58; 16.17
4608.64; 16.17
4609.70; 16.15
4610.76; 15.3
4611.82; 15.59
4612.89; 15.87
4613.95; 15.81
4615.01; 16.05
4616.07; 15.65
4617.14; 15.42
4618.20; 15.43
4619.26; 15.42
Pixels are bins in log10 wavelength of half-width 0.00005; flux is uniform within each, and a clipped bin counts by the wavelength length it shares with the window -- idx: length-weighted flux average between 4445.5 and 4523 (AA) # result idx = 15.3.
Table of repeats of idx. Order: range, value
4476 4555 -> 15.3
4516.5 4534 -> 15.4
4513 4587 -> 15.2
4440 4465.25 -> 15.1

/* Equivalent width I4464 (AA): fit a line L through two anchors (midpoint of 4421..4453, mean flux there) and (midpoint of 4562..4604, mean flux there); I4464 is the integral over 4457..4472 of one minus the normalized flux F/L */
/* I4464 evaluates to 0.1 AA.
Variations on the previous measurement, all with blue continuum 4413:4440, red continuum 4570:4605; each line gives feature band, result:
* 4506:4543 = -0.83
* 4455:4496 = -0.50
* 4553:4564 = -0.11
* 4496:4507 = -0.41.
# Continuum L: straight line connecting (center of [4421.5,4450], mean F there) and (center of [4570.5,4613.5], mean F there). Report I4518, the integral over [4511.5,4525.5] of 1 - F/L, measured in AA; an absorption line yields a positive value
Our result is -0.4 AA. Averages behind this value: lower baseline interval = 15.1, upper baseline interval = 15.2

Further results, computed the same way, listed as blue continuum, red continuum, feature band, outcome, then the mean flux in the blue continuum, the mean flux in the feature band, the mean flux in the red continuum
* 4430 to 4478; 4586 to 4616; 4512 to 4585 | 0.3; 15.1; 15.2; 15.4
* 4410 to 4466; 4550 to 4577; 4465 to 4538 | -1.0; 15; 15.3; 15.3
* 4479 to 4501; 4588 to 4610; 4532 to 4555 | 0.4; 15.3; 15.1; 15.4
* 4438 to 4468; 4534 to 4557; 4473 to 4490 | -0.2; 15.1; 15.3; 15.1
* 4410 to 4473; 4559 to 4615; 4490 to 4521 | -0.6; 15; 15.5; 15.3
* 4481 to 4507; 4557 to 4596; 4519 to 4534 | -0.1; 15.3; 15.3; 15.2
